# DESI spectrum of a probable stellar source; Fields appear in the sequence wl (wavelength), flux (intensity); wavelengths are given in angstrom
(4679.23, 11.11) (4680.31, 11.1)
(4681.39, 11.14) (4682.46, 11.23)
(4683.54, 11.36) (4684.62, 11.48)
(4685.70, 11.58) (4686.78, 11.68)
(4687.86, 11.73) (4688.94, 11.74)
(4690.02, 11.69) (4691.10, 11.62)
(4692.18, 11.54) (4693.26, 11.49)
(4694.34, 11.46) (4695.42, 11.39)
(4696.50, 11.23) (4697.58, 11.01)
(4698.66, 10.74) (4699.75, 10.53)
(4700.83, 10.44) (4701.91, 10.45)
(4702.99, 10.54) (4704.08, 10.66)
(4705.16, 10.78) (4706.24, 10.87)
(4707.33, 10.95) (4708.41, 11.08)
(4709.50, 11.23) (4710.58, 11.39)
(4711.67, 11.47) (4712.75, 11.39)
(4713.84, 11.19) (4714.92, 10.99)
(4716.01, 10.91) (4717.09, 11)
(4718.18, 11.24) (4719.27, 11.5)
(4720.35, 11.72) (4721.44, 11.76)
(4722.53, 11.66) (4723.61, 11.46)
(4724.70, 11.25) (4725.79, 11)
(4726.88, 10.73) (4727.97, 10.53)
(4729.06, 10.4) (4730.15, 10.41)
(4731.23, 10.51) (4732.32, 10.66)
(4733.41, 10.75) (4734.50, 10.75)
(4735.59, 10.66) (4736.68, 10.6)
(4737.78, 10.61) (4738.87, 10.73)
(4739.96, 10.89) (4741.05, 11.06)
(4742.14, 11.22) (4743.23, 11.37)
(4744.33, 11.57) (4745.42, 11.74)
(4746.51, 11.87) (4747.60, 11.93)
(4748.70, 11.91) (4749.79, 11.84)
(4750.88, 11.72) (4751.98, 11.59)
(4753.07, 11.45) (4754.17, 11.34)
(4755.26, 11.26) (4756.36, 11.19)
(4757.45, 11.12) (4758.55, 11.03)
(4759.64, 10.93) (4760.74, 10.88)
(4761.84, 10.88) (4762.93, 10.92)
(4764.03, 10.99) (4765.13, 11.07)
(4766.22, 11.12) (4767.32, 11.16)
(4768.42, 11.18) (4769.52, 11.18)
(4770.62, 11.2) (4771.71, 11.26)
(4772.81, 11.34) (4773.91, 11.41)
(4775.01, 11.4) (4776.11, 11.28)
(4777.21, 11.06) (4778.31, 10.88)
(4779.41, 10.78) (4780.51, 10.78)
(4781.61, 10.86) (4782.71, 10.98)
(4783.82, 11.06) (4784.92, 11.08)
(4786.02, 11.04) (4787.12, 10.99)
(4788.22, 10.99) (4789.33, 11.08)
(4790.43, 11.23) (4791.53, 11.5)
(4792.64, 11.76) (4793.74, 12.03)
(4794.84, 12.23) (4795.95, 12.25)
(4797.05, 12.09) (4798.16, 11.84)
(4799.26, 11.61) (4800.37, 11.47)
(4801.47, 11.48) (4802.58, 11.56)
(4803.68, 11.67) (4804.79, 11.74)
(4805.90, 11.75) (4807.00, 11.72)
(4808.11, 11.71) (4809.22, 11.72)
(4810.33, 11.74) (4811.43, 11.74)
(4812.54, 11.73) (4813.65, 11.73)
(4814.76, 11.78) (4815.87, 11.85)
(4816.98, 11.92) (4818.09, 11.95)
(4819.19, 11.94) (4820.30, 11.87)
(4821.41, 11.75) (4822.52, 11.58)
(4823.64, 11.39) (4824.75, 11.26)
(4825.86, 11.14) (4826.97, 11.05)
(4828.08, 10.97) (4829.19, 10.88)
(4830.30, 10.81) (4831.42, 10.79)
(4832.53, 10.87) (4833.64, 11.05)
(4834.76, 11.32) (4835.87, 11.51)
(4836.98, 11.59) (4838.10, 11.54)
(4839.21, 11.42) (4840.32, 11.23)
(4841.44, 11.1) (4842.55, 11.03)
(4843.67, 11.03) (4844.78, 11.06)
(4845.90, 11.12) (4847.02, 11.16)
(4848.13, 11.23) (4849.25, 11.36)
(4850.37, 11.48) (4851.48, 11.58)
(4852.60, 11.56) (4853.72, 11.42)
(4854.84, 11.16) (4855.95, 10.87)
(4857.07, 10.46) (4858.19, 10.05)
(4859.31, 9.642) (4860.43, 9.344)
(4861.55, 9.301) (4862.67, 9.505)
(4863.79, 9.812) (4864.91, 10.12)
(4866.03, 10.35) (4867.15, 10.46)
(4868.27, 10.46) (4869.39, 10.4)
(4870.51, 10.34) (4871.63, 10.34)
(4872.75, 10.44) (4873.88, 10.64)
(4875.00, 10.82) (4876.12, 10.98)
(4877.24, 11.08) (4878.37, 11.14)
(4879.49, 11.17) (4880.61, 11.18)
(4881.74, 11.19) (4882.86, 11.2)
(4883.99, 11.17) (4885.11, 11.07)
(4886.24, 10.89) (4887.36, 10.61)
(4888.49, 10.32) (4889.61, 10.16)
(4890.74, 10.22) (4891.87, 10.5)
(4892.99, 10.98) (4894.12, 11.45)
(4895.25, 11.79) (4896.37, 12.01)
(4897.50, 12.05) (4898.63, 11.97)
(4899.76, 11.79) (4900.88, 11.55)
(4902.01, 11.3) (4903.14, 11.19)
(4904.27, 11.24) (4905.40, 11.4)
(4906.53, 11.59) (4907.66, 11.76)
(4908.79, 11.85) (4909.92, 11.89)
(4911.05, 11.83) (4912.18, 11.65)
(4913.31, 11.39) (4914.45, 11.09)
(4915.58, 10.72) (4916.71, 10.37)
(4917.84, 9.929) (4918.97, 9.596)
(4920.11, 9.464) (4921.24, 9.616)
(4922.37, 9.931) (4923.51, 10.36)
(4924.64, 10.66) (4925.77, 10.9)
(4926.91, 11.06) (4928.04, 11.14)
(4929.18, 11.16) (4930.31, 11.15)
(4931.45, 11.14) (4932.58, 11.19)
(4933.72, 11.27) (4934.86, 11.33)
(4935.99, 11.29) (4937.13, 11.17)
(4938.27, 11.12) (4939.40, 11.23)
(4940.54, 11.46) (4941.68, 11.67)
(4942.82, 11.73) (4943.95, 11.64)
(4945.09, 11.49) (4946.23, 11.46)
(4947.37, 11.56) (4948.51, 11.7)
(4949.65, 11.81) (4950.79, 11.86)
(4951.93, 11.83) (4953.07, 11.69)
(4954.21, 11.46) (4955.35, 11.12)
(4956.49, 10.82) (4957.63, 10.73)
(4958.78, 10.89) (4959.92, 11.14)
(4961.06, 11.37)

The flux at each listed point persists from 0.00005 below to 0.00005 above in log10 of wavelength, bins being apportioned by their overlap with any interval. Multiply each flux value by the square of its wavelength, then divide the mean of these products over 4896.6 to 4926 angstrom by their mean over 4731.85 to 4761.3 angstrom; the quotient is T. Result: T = 1.06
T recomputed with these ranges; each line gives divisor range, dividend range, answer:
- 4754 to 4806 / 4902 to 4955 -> 1.05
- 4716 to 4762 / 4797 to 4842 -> 1.07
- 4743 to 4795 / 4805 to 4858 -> 1.04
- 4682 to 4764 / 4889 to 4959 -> 1.09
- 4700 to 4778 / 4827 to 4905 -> 1.04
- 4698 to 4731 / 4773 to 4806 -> 1.07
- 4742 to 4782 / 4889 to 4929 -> 1.04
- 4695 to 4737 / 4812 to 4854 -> 1.09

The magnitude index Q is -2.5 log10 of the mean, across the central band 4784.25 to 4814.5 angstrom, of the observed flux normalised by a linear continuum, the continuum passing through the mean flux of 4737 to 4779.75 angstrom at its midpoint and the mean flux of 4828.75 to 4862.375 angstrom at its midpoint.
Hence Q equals -0.05 mag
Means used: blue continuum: 11.2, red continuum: 11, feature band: 11.6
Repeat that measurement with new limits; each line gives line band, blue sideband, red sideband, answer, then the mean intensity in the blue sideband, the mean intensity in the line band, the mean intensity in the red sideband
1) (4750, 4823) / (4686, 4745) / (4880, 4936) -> -0.03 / 11.1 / 11.4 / 11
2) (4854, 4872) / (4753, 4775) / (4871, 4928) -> 0.09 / 11.1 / 10.2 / 11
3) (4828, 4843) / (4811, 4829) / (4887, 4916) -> 0.04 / 11.6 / 11.2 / 11.3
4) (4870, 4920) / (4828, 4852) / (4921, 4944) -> 0.00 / 11.2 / 11.1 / 11.1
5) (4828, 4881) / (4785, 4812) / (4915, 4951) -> 0.05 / 11.6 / 10.8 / 11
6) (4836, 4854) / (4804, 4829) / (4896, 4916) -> 0.03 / 11.6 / 11.3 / 11.6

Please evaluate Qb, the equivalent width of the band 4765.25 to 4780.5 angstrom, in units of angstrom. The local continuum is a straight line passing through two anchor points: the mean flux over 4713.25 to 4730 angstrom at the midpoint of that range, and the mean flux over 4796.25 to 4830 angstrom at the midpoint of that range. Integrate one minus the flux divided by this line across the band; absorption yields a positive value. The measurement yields 0.3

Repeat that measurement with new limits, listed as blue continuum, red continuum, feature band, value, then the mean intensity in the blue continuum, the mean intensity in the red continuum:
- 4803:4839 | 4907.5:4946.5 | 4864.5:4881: 0.9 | 11.5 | 11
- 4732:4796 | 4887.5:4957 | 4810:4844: -0.6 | 11.2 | 11.2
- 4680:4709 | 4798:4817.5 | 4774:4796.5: 0.6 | 11.2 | 11.7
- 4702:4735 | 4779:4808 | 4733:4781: 0.3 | 11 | 11.5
